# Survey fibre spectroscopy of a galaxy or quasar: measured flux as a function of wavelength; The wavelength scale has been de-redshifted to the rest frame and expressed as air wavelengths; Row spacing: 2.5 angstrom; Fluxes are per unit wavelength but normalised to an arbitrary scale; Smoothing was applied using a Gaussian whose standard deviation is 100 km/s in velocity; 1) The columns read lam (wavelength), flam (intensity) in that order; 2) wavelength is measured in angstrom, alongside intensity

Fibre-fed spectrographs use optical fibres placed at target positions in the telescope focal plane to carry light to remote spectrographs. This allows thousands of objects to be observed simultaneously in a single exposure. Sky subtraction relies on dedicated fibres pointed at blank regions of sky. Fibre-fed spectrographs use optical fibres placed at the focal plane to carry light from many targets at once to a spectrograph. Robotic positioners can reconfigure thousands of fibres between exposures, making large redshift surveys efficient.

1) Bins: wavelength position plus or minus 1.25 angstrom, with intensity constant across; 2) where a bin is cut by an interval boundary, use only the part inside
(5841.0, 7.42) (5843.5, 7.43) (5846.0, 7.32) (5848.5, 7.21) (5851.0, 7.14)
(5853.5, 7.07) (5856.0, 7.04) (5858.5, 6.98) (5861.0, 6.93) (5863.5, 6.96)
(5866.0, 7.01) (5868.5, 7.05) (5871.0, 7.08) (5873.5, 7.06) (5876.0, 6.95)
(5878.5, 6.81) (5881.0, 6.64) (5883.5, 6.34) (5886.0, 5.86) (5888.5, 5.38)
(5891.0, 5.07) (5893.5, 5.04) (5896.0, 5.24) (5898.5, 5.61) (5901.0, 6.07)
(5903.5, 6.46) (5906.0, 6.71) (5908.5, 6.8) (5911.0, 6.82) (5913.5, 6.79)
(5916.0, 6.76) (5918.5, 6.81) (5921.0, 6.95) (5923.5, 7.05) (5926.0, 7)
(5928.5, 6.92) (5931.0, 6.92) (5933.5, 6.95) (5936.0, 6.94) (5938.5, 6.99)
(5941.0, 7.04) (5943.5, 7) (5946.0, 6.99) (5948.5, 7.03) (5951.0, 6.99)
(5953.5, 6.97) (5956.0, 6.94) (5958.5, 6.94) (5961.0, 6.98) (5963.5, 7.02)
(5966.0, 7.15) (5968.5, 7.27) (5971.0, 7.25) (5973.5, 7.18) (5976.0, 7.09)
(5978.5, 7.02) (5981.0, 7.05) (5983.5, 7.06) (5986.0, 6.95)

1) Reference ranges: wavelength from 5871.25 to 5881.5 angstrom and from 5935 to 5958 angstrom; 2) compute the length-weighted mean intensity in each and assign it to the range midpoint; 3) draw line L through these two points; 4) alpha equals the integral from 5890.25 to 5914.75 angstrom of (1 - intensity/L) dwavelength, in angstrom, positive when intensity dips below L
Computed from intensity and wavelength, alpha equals 3.0 angstrom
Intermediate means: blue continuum 6.9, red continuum 6.99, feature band 6.08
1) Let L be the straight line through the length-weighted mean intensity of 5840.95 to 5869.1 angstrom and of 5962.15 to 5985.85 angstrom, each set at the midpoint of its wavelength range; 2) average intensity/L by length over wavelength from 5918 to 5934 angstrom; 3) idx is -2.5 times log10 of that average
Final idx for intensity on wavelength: 0.03 mag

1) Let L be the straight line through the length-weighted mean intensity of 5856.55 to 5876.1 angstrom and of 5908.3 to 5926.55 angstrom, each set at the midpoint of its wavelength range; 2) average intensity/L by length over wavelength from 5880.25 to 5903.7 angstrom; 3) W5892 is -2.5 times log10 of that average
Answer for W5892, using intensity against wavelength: 0.21 mag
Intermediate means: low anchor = 7.01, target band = 5.72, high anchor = 6.87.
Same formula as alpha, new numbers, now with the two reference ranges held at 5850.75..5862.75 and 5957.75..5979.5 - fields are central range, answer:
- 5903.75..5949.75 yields 1.1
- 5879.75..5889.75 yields 1.4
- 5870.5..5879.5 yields 0.1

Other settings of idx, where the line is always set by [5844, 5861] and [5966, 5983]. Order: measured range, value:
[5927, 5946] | 0.026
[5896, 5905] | 0.196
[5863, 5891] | 0.089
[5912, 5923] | 0.045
